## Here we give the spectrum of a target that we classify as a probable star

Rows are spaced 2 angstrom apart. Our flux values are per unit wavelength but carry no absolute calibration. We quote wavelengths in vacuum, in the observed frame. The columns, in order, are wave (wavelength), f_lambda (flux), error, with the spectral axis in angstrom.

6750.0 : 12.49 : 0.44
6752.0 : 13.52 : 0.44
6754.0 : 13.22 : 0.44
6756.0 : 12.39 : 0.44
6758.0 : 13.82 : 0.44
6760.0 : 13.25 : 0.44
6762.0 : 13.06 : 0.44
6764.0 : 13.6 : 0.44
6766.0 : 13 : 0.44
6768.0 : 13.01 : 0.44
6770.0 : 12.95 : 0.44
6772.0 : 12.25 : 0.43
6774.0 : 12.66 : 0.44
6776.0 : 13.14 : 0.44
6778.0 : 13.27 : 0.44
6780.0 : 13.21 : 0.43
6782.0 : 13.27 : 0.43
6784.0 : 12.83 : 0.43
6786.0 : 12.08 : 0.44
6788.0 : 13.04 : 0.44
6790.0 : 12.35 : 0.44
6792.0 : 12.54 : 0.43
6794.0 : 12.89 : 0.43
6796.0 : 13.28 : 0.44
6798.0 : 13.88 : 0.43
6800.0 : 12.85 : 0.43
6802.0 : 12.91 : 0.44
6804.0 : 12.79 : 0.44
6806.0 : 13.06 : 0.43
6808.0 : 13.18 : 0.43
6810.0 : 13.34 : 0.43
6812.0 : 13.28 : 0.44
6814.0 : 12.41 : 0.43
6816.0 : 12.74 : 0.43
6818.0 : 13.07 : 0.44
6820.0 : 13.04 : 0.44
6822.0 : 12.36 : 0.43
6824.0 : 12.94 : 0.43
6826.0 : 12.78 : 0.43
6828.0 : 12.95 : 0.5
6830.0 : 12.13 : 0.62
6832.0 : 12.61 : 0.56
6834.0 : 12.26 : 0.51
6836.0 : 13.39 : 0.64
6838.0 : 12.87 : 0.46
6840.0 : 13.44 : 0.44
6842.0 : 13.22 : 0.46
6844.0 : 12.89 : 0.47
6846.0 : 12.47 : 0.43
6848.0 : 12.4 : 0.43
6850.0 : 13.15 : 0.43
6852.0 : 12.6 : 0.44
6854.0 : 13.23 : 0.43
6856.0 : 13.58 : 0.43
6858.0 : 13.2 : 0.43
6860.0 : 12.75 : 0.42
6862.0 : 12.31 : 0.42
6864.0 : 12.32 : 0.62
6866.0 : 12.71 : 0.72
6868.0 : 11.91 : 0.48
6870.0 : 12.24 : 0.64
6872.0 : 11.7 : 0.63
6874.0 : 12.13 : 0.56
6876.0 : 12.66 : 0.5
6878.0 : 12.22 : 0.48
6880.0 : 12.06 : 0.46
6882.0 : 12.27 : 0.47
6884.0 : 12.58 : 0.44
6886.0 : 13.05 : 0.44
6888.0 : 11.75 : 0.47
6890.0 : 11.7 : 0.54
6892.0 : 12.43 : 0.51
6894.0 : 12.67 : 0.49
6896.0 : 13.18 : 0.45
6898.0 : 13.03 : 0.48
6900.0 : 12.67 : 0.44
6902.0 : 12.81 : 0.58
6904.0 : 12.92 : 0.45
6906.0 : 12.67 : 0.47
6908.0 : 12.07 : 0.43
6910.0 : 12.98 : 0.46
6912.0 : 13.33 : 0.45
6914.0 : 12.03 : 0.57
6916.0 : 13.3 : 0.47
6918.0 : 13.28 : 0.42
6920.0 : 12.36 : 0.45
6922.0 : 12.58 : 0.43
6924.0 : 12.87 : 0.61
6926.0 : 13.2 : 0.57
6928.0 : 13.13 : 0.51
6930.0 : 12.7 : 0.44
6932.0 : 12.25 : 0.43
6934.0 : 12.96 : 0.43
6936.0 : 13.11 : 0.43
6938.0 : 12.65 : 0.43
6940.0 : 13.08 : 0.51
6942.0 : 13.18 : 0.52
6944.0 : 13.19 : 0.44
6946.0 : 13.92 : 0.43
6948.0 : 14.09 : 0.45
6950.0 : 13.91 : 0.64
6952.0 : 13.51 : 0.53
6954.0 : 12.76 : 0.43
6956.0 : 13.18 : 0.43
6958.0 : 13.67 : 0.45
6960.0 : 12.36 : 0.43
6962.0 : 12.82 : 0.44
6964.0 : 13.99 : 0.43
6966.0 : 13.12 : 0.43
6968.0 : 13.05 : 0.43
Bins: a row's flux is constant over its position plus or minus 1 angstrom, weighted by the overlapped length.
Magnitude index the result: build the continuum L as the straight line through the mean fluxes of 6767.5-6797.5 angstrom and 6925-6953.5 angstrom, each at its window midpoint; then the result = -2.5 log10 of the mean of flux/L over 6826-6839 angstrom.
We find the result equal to 0.02 mag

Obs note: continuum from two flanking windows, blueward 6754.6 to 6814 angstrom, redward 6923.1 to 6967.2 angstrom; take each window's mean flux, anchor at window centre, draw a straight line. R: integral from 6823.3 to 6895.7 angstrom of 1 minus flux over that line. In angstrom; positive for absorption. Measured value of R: 2.6 angstrom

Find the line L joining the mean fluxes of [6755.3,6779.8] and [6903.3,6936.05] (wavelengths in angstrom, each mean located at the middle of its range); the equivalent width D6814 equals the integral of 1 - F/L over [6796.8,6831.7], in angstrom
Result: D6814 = 0.1 angstrom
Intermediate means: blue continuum 13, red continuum 12.8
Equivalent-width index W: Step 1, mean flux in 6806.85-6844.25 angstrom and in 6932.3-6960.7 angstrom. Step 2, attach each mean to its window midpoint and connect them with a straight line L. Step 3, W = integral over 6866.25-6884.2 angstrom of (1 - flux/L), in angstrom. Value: 1.1 angstrom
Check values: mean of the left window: 12.9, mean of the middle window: 12.2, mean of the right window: 13.2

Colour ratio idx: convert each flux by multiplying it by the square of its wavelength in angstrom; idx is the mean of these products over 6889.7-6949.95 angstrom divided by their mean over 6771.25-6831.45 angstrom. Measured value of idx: 1.04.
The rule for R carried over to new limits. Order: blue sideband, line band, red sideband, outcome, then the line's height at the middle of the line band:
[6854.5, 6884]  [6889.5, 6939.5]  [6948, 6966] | 0.5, 12.9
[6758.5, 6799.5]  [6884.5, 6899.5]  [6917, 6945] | 0.4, 12.9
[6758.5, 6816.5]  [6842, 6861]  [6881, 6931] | -0.2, 12.8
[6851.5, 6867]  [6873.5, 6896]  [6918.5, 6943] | 0.8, 12.8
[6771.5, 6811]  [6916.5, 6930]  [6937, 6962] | 0.3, 13.2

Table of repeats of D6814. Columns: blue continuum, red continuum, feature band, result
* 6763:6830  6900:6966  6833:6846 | 0.0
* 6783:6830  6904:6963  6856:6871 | 0.4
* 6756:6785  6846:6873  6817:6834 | 0.1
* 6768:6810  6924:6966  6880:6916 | 1.4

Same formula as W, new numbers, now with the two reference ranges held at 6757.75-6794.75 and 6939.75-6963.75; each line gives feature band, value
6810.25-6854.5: 0.8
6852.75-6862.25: 0.0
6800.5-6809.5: 0.0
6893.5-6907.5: 0.4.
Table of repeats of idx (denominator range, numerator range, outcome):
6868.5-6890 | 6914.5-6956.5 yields 1.09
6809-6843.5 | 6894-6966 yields 1.04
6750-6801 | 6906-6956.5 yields 1.05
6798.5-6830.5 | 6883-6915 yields 1.00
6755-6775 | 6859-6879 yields 0.98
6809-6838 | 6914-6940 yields 1.03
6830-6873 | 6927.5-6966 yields 1.07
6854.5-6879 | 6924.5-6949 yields 1.07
